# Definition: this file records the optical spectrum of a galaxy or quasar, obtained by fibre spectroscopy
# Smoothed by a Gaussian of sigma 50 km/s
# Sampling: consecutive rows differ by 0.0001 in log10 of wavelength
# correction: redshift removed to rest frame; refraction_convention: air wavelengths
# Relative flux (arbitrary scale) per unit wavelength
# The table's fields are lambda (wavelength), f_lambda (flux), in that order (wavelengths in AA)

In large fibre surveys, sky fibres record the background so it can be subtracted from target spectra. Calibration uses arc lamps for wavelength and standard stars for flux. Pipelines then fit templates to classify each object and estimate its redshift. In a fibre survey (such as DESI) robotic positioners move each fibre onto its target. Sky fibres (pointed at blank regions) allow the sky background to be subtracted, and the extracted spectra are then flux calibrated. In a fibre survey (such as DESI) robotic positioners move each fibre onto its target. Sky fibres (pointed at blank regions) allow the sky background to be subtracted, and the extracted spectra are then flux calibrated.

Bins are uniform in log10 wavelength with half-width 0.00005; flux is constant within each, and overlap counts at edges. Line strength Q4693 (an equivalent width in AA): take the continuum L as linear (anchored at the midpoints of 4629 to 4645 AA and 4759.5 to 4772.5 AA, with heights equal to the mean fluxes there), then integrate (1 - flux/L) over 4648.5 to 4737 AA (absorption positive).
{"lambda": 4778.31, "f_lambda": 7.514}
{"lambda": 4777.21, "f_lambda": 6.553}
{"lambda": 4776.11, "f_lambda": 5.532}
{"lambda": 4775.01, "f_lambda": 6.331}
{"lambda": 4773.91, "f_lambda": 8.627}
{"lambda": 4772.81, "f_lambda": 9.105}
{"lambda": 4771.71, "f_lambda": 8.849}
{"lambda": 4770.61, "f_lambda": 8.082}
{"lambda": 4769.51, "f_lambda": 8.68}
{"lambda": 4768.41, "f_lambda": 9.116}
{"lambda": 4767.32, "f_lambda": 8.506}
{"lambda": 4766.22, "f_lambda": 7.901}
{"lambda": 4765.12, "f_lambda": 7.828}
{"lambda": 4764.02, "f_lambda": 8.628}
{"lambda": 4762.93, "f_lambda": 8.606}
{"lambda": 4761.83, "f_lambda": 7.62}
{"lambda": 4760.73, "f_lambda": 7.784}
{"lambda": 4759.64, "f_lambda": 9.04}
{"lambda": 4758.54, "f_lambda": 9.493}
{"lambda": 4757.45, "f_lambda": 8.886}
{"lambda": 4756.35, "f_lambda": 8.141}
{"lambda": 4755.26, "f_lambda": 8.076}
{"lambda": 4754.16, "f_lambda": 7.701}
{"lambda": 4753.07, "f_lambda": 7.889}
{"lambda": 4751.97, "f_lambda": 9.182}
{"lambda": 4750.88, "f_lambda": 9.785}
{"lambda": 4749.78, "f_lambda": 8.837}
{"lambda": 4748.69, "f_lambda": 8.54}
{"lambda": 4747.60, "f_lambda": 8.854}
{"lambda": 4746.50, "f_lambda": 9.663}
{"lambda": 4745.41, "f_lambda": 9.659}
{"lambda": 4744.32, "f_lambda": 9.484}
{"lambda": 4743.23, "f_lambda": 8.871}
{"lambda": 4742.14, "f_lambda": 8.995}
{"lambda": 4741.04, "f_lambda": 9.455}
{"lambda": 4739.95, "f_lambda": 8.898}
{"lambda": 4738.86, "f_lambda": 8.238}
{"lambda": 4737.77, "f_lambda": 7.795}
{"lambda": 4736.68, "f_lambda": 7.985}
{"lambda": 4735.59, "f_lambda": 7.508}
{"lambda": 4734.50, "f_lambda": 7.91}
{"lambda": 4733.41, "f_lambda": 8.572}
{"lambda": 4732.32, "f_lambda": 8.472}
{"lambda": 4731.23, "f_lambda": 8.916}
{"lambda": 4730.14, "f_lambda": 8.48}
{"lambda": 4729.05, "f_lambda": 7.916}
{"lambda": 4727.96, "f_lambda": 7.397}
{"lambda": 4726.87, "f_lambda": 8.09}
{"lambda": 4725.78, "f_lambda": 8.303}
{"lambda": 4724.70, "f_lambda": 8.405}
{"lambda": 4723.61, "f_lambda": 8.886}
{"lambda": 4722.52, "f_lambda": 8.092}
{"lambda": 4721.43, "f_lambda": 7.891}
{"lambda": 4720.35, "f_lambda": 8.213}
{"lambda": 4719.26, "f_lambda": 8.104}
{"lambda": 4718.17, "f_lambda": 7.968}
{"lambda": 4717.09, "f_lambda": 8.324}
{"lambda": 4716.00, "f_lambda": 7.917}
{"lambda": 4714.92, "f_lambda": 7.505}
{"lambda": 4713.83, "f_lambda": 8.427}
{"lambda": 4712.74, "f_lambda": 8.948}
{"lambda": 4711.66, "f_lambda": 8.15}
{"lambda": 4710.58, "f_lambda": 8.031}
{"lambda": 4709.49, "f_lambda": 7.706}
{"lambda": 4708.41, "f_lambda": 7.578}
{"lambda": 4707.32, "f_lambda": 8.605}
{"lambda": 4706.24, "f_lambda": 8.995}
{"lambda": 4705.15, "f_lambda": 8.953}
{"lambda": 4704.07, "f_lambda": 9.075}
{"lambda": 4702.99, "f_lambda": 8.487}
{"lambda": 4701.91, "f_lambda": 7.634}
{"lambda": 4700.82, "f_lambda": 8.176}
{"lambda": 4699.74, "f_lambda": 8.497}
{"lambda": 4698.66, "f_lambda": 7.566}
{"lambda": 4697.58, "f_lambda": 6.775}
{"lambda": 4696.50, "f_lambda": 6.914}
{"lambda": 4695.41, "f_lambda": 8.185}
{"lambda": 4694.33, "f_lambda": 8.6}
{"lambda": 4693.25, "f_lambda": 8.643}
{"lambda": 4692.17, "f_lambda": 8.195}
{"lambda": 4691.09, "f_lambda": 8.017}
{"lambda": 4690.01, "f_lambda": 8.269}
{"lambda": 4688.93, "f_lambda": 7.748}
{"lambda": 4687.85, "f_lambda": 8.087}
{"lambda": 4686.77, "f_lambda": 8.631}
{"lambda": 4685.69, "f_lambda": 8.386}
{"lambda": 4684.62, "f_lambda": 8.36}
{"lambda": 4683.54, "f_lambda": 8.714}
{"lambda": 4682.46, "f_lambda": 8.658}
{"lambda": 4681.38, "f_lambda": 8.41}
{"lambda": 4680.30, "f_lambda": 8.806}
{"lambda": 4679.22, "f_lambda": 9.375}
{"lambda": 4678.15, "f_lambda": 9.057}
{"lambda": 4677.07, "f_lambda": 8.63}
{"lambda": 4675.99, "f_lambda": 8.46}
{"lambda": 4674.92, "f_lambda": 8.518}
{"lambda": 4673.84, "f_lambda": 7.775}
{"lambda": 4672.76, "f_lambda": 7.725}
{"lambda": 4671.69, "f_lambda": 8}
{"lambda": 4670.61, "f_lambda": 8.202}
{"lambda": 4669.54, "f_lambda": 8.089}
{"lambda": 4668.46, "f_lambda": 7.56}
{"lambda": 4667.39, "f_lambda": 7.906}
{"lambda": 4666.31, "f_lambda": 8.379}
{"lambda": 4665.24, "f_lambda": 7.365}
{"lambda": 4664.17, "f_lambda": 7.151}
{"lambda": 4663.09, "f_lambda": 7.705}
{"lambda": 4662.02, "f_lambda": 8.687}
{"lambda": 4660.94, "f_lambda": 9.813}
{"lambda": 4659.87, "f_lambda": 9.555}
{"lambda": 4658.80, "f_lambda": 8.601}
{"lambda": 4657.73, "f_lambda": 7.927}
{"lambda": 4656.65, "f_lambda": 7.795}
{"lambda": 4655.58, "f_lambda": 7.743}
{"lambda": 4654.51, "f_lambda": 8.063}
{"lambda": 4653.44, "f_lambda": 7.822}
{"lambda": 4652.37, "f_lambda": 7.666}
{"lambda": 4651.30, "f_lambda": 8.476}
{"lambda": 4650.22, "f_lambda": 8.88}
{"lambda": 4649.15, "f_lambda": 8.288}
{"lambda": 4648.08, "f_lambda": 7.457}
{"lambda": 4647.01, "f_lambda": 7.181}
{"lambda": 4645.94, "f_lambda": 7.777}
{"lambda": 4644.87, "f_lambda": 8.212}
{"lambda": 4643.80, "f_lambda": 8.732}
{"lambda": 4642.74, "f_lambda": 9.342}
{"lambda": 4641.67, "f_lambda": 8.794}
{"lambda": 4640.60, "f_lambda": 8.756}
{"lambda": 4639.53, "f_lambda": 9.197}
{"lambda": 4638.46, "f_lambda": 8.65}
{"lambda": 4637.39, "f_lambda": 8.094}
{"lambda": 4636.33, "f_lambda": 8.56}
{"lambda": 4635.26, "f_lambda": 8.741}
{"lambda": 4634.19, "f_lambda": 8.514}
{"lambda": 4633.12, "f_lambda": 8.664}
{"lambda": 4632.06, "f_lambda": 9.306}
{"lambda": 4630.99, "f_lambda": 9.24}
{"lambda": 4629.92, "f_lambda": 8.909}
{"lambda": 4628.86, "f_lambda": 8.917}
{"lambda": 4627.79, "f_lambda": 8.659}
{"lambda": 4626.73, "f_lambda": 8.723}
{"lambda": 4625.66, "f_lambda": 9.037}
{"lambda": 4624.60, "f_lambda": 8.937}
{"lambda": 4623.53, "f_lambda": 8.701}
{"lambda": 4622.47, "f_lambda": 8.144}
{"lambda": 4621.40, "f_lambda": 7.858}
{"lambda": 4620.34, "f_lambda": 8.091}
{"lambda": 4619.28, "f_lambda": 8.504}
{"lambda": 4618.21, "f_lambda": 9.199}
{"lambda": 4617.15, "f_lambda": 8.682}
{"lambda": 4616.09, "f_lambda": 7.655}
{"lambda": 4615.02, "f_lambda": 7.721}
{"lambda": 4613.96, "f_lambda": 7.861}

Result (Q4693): 4.1 AA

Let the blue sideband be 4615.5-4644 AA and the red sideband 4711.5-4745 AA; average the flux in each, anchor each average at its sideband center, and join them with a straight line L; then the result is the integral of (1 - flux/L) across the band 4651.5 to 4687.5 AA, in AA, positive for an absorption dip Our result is 1.1 AA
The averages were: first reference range 8.69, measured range 8.29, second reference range 8.33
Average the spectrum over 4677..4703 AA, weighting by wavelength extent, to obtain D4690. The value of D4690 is 8.26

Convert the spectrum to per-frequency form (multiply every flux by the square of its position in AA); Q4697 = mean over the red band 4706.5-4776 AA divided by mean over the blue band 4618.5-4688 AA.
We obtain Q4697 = 1.0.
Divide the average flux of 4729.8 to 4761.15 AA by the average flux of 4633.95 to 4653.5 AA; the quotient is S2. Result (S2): 1.03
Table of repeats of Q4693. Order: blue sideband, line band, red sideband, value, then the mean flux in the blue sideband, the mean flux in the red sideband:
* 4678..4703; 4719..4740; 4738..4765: 0.9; 8.24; 8.74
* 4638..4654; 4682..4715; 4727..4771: 0.9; 8.35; 8.53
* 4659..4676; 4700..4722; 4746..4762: 0.5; 8.18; 8.65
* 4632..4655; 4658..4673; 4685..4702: 0.1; 8.4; 8.03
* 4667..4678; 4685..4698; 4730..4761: 0.3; 8.12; 8.67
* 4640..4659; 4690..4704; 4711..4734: 0.3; 8.19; 8.24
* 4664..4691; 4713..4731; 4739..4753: 1.4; 8.26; 9.11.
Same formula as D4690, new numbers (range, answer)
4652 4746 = 8.28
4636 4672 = 8.25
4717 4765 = 8.49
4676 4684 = 8.78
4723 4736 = 8.24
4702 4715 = 8.38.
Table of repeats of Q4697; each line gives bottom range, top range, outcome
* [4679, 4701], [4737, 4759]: 1.10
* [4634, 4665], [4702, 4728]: 1.02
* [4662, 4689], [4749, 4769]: 1.07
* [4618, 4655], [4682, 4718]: 0.99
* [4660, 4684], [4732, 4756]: 1.07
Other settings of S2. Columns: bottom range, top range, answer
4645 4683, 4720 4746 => 1.03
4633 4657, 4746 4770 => 1.03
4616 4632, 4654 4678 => 0.94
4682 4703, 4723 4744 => 1.03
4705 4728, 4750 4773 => 1.04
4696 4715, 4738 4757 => 1.08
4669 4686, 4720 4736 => 0.97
